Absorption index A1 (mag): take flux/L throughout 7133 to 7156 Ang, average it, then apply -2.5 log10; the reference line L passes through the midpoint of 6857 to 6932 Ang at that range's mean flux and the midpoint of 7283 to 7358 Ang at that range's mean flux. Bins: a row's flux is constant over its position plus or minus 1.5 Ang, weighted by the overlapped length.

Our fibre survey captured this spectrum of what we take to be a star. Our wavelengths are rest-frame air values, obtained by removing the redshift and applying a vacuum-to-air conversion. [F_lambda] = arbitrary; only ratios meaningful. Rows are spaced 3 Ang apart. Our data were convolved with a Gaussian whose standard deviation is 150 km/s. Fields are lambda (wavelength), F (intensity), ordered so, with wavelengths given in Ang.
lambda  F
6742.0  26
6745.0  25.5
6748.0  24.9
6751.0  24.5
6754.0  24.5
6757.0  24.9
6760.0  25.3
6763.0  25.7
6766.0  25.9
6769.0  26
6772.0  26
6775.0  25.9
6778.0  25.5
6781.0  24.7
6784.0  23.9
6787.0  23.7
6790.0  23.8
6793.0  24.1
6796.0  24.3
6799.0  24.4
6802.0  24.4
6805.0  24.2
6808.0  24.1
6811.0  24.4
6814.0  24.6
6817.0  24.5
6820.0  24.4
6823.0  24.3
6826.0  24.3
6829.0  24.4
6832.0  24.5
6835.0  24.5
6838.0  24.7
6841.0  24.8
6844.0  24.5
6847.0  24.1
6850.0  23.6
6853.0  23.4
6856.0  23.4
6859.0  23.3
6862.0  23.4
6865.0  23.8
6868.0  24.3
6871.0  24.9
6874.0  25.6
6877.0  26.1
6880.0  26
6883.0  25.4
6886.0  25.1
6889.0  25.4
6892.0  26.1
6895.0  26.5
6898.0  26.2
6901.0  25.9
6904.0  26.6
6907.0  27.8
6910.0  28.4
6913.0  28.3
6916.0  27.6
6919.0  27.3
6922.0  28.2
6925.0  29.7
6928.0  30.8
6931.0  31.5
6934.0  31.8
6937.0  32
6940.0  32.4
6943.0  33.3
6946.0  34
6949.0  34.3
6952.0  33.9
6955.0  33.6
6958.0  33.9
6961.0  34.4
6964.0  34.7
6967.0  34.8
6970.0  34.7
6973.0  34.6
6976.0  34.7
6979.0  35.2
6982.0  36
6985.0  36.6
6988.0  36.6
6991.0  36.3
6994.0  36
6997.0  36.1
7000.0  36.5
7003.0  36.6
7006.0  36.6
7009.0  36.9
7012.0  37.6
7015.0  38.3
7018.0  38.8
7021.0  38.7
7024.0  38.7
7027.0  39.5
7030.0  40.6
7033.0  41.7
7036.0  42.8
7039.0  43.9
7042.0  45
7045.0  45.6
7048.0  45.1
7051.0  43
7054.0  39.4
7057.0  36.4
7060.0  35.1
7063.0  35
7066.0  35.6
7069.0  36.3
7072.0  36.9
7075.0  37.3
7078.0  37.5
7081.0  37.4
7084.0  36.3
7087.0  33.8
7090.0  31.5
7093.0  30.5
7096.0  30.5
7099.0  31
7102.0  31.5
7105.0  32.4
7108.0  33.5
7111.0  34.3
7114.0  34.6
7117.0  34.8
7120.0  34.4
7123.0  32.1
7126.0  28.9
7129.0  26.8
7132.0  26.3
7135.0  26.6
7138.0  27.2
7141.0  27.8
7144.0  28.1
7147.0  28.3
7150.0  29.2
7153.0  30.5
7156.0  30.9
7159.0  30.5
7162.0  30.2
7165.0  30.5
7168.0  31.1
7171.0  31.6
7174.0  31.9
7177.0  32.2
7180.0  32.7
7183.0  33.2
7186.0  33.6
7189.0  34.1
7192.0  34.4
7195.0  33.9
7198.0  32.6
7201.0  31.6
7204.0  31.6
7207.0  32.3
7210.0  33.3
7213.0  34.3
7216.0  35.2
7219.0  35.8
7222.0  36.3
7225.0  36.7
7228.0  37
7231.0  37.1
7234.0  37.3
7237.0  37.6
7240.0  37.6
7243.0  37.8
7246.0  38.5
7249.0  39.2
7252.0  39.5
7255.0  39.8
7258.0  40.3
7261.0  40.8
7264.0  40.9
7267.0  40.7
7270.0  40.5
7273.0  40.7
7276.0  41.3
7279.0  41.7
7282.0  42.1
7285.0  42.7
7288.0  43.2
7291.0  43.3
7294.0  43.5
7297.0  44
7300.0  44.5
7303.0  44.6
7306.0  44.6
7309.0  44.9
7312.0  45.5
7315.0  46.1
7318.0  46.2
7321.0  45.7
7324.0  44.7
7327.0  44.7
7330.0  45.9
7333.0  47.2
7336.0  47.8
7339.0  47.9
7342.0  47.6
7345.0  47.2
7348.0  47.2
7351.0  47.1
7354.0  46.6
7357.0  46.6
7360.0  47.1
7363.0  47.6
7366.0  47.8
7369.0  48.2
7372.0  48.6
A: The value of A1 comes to 0.308 mag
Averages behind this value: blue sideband 26.5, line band 28.4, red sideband 45.5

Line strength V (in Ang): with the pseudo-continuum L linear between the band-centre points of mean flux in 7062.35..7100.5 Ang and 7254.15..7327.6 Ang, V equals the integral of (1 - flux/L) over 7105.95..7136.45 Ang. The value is 4.1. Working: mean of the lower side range 34.6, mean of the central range 31.3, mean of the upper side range 43.1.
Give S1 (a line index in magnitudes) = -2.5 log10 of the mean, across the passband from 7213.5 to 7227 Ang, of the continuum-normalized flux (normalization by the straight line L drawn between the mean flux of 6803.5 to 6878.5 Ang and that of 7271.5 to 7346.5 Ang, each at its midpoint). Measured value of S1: 0.14 mag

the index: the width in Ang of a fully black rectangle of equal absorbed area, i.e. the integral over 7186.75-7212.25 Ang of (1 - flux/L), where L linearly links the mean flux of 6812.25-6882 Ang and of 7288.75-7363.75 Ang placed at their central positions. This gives 4.5 Ang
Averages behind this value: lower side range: 24.4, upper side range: 45.9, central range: 33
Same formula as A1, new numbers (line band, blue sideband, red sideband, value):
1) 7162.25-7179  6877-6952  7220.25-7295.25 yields 0.179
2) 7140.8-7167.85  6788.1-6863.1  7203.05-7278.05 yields 0.176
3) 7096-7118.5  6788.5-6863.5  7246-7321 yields 0.079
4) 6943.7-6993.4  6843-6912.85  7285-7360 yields -0.185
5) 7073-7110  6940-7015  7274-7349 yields 0.148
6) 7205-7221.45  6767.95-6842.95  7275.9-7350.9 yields 0.197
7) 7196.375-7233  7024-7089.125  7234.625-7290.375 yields 0.160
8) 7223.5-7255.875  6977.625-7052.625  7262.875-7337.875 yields 0.133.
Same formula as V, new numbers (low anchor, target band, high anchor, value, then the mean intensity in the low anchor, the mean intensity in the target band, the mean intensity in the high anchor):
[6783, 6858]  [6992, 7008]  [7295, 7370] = -2.2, 24.2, 36.4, 46.3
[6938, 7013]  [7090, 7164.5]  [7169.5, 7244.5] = 9.1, 35.2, 30.5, 34.5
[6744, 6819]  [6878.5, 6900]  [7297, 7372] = 2.4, 24.8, 25.8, 46.4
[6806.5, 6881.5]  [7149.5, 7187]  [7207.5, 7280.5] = 4.4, 24.4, 31.4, 38.2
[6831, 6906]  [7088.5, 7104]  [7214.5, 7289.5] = 1.1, 24.9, 31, 39.2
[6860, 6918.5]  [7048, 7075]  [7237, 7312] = -3.9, 26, 37.7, 41.5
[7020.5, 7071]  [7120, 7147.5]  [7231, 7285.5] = 8.0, 40.1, 28.3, 39.8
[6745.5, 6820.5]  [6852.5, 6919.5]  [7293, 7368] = 7.2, 24.8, 25.7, 46.1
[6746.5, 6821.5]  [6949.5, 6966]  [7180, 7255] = -2.9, 24.7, 34.1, 35.5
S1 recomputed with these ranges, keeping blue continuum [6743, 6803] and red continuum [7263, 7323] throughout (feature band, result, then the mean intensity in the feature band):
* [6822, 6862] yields 0.14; 24.1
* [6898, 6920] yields 0.09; 27.3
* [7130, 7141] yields 0.37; 26.9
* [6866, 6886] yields 0.13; 25.3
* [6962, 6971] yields -0.10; 34.7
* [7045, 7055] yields -0.23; 43.1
